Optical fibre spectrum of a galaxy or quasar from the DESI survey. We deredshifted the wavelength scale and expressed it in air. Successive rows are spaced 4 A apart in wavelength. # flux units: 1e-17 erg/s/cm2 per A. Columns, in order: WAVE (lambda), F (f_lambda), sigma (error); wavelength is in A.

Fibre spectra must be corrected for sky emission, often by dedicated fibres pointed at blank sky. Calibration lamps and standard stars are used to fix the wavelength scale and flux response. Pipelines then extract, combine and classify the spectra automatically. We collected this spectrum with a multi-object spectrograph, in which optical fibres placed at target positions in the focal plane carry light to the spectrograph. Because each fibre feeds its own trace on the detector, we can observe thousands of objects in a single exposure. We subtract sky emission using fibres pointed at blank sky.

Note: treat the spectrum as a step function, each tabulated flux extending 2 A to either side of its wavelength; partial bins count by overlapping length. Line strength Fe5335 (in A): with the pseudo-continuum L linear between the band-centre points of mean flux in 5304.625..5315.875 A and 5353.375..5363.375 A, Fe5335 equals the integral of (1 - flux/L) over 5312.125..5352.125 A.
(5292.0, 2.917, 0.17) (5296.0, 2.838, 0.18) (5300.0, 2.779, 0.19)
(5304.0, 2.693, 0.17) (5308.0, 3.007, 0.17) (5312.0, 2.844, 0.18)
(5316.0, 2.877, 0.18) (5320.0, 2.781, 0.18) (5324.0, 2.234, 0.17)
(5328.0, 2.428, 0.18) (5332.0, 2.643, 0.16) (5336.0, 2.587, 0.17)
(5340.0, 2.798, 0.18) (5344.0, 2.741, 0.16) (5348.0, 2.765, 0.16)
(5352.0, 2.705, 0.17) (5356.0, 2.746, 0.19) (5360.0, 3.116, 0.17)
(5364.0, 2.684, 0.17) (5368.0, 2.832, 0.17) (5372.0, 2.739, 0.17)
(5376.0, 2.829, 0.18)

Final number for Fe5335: 3.1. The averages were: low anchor 2.89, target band 2.66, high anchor 2.88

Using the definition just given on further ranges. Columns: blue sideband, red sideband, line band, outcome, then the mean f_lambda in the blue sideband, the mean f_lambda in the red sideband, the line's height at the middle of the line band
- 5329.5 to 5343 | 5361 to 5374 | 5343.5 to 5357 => -0.1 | 2.67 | 2.78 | 2.72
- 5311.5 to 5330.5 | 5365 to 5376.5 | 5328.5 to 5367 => -0.5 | 2.62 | 2.79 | 2.71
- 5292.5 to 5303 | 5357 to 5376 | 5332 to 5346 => 0.6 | 2.81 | 2.84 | 2.83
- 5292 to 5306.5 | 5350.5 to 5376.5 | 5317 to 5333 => 1.5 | 2.8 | 2.81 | 2.8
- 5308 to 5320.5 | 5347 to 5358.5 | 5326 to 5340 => 1.1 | 2.87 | 2.75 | 2.81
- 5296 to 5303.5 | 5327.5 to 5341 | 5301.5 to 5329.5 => 0.1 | 2.78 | 2.62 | 2.71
